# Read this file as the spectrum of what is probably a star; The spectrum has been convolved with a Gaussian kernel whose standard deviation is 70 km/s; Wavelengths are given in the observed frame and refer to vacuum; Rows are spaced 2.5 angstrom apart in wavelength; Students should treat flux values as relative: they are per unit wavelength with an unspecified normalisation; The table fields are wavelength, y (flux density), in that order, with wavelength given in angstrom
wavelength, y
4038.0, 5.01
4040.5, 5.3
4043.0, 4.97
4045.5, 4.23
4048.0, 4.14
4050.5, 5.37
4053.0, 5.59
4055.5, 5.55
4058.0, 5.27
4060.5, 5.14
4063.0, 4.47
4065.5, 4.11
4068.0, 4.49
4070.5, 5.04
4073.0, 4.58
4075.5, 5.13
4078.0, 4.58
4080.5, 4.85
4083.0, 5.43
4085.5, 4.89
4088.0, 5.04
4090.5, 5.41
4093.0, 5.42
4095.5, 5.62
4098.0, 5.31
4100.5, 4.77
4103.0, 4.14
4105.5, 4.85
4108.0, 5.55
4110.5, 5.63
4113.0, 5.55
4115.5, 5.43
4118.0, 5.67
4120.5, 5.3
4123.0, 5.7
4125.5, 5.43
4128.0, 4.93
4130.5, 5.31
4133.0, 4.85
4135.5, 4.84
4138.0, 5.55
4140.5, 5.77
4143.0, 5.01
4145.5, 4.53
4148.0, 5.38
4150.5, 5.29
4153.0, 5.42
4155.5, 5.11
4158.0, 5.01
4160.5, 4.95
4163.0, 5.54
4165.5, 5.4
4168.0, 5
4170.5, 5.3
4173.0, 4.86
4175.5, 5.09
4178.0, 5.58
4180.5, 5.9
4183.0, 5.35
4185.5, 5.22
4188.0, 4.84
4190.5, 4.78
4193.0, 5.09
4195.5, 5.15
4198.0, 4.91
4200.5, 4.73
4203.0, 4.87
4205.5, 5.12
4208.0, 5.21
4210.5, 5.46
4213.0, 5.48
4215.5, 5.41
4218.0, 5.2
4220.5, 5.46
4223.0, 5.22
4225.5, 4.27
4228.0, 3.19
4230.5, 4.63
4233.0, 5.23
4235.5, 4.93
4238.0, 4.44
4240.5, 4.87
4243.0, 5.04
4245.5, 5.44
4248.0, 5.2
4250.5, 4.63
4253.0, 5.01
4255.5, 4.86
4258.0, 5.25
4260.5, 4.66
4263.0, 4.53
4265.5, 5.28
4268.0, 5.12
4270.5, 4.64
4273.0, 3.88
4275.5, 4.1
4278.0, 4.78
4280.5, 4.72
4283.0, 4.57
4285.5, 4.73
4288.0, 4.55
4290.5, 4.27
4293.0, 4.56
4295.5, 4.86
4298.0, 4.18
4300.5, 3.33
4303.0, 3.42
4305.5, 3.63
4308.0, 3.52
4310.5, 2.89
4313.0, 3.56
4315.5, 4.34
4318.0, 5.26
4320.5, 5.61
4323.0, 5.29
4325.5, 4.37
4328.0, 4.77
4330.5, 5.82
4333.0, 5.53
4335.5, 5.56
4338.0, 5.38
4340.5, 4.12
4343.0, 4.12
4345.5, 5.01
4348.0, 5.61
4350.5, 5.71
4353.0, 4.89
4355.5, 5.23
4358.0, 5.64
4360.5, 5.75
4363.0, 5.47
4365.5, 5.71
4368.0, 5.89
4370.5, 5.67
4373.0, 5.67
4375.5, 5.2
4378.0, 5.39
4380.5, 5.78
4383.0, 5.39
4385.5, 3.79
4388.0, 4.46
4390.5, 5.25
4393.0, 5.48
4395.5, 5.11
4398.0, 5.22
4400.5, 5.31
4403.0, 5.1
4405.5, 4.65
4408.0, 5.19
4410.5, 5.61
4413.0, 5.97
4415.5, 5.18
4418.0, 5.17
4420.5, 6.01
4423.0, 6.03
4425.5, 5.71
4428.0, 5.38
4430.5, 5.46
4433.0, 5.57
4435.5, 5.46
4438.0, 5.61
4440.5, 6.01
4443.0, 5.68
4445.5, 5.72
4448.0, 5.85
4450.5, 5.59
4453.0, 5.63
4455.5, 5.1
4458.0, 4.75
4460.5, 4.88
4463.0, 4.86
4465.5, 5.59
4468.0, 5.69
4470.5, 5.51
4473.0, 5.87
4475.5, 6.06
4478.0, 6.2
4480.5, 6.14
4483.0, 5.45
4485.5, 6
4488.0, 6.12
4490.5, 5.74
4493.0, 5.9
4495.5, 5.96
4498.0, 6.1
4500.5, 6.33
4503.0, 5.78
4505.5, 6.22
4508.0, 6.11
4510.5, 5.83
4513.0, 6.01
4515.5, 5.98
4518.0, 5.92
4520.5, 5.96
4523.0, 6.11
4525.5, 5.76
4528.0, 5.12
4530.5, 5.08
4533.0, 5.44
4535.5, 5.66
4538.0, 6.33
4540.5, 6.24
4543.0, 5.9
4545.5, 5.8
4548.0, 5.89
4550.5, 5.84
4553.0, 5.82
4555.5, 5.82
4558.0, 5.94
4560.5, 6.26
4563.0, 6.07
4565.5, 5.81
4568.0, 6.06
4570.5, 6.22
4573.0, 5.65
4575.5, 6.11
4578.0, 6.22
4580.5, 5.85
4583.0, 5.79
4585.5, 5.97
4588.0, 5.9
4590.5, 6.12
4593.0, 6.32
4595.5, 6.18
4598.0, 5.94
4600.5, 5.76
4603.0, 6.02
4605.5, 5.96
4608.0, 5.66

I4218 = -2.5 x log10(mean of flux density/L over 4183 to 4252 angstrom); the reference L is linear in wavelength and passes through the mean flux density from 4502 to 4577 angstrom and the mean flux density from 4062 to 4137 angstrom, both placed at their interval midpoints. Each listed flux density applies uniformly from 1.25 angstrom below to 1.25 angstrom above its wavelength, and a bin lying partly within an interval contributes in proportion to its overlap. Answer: 0.07 mag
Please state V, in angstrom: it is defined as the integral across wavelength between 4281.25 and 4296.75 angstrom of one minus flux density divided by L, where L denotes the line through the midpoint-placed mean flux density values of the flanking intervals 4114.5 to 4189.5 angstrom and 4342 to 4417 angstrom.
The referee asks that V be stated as 2.0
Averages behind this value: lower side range 5.25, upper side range 5.29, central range 4.59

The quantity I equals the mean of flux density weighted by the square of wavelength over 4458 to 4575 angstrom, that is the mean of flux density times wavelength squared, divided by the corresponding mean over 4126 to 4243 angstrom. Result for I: 1.34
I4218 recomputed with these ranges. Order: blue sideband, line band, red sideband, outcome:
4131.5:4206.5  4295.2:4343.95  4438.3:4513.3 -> 0.21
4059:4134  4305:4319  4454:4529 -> 0.38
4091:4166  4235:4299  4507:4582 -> 0.15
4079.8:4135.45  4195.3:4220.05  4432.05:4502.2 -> 0.04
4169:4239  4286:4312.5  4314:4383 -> 0.30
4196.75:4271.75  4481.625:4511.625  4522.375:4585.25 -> -0.05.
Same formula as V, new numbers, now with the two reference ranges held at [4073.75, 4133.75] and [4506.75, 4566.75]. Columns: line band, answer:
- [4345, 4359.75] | 0.5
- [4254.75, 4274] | 2.3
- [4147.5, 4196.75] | 0.9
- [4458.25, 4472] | 1.1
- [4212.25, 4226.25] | 0.5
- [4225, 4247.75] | 2.9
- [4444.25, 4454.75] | 0.1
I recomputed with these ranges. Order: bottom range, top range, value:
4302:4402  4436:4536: 1.22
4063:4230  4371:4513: 1.25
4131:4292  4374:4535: 1.25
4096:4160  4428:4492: 1.26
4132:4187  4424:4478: 1.21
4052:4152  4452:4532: 1.34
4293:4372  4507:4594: 1.35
